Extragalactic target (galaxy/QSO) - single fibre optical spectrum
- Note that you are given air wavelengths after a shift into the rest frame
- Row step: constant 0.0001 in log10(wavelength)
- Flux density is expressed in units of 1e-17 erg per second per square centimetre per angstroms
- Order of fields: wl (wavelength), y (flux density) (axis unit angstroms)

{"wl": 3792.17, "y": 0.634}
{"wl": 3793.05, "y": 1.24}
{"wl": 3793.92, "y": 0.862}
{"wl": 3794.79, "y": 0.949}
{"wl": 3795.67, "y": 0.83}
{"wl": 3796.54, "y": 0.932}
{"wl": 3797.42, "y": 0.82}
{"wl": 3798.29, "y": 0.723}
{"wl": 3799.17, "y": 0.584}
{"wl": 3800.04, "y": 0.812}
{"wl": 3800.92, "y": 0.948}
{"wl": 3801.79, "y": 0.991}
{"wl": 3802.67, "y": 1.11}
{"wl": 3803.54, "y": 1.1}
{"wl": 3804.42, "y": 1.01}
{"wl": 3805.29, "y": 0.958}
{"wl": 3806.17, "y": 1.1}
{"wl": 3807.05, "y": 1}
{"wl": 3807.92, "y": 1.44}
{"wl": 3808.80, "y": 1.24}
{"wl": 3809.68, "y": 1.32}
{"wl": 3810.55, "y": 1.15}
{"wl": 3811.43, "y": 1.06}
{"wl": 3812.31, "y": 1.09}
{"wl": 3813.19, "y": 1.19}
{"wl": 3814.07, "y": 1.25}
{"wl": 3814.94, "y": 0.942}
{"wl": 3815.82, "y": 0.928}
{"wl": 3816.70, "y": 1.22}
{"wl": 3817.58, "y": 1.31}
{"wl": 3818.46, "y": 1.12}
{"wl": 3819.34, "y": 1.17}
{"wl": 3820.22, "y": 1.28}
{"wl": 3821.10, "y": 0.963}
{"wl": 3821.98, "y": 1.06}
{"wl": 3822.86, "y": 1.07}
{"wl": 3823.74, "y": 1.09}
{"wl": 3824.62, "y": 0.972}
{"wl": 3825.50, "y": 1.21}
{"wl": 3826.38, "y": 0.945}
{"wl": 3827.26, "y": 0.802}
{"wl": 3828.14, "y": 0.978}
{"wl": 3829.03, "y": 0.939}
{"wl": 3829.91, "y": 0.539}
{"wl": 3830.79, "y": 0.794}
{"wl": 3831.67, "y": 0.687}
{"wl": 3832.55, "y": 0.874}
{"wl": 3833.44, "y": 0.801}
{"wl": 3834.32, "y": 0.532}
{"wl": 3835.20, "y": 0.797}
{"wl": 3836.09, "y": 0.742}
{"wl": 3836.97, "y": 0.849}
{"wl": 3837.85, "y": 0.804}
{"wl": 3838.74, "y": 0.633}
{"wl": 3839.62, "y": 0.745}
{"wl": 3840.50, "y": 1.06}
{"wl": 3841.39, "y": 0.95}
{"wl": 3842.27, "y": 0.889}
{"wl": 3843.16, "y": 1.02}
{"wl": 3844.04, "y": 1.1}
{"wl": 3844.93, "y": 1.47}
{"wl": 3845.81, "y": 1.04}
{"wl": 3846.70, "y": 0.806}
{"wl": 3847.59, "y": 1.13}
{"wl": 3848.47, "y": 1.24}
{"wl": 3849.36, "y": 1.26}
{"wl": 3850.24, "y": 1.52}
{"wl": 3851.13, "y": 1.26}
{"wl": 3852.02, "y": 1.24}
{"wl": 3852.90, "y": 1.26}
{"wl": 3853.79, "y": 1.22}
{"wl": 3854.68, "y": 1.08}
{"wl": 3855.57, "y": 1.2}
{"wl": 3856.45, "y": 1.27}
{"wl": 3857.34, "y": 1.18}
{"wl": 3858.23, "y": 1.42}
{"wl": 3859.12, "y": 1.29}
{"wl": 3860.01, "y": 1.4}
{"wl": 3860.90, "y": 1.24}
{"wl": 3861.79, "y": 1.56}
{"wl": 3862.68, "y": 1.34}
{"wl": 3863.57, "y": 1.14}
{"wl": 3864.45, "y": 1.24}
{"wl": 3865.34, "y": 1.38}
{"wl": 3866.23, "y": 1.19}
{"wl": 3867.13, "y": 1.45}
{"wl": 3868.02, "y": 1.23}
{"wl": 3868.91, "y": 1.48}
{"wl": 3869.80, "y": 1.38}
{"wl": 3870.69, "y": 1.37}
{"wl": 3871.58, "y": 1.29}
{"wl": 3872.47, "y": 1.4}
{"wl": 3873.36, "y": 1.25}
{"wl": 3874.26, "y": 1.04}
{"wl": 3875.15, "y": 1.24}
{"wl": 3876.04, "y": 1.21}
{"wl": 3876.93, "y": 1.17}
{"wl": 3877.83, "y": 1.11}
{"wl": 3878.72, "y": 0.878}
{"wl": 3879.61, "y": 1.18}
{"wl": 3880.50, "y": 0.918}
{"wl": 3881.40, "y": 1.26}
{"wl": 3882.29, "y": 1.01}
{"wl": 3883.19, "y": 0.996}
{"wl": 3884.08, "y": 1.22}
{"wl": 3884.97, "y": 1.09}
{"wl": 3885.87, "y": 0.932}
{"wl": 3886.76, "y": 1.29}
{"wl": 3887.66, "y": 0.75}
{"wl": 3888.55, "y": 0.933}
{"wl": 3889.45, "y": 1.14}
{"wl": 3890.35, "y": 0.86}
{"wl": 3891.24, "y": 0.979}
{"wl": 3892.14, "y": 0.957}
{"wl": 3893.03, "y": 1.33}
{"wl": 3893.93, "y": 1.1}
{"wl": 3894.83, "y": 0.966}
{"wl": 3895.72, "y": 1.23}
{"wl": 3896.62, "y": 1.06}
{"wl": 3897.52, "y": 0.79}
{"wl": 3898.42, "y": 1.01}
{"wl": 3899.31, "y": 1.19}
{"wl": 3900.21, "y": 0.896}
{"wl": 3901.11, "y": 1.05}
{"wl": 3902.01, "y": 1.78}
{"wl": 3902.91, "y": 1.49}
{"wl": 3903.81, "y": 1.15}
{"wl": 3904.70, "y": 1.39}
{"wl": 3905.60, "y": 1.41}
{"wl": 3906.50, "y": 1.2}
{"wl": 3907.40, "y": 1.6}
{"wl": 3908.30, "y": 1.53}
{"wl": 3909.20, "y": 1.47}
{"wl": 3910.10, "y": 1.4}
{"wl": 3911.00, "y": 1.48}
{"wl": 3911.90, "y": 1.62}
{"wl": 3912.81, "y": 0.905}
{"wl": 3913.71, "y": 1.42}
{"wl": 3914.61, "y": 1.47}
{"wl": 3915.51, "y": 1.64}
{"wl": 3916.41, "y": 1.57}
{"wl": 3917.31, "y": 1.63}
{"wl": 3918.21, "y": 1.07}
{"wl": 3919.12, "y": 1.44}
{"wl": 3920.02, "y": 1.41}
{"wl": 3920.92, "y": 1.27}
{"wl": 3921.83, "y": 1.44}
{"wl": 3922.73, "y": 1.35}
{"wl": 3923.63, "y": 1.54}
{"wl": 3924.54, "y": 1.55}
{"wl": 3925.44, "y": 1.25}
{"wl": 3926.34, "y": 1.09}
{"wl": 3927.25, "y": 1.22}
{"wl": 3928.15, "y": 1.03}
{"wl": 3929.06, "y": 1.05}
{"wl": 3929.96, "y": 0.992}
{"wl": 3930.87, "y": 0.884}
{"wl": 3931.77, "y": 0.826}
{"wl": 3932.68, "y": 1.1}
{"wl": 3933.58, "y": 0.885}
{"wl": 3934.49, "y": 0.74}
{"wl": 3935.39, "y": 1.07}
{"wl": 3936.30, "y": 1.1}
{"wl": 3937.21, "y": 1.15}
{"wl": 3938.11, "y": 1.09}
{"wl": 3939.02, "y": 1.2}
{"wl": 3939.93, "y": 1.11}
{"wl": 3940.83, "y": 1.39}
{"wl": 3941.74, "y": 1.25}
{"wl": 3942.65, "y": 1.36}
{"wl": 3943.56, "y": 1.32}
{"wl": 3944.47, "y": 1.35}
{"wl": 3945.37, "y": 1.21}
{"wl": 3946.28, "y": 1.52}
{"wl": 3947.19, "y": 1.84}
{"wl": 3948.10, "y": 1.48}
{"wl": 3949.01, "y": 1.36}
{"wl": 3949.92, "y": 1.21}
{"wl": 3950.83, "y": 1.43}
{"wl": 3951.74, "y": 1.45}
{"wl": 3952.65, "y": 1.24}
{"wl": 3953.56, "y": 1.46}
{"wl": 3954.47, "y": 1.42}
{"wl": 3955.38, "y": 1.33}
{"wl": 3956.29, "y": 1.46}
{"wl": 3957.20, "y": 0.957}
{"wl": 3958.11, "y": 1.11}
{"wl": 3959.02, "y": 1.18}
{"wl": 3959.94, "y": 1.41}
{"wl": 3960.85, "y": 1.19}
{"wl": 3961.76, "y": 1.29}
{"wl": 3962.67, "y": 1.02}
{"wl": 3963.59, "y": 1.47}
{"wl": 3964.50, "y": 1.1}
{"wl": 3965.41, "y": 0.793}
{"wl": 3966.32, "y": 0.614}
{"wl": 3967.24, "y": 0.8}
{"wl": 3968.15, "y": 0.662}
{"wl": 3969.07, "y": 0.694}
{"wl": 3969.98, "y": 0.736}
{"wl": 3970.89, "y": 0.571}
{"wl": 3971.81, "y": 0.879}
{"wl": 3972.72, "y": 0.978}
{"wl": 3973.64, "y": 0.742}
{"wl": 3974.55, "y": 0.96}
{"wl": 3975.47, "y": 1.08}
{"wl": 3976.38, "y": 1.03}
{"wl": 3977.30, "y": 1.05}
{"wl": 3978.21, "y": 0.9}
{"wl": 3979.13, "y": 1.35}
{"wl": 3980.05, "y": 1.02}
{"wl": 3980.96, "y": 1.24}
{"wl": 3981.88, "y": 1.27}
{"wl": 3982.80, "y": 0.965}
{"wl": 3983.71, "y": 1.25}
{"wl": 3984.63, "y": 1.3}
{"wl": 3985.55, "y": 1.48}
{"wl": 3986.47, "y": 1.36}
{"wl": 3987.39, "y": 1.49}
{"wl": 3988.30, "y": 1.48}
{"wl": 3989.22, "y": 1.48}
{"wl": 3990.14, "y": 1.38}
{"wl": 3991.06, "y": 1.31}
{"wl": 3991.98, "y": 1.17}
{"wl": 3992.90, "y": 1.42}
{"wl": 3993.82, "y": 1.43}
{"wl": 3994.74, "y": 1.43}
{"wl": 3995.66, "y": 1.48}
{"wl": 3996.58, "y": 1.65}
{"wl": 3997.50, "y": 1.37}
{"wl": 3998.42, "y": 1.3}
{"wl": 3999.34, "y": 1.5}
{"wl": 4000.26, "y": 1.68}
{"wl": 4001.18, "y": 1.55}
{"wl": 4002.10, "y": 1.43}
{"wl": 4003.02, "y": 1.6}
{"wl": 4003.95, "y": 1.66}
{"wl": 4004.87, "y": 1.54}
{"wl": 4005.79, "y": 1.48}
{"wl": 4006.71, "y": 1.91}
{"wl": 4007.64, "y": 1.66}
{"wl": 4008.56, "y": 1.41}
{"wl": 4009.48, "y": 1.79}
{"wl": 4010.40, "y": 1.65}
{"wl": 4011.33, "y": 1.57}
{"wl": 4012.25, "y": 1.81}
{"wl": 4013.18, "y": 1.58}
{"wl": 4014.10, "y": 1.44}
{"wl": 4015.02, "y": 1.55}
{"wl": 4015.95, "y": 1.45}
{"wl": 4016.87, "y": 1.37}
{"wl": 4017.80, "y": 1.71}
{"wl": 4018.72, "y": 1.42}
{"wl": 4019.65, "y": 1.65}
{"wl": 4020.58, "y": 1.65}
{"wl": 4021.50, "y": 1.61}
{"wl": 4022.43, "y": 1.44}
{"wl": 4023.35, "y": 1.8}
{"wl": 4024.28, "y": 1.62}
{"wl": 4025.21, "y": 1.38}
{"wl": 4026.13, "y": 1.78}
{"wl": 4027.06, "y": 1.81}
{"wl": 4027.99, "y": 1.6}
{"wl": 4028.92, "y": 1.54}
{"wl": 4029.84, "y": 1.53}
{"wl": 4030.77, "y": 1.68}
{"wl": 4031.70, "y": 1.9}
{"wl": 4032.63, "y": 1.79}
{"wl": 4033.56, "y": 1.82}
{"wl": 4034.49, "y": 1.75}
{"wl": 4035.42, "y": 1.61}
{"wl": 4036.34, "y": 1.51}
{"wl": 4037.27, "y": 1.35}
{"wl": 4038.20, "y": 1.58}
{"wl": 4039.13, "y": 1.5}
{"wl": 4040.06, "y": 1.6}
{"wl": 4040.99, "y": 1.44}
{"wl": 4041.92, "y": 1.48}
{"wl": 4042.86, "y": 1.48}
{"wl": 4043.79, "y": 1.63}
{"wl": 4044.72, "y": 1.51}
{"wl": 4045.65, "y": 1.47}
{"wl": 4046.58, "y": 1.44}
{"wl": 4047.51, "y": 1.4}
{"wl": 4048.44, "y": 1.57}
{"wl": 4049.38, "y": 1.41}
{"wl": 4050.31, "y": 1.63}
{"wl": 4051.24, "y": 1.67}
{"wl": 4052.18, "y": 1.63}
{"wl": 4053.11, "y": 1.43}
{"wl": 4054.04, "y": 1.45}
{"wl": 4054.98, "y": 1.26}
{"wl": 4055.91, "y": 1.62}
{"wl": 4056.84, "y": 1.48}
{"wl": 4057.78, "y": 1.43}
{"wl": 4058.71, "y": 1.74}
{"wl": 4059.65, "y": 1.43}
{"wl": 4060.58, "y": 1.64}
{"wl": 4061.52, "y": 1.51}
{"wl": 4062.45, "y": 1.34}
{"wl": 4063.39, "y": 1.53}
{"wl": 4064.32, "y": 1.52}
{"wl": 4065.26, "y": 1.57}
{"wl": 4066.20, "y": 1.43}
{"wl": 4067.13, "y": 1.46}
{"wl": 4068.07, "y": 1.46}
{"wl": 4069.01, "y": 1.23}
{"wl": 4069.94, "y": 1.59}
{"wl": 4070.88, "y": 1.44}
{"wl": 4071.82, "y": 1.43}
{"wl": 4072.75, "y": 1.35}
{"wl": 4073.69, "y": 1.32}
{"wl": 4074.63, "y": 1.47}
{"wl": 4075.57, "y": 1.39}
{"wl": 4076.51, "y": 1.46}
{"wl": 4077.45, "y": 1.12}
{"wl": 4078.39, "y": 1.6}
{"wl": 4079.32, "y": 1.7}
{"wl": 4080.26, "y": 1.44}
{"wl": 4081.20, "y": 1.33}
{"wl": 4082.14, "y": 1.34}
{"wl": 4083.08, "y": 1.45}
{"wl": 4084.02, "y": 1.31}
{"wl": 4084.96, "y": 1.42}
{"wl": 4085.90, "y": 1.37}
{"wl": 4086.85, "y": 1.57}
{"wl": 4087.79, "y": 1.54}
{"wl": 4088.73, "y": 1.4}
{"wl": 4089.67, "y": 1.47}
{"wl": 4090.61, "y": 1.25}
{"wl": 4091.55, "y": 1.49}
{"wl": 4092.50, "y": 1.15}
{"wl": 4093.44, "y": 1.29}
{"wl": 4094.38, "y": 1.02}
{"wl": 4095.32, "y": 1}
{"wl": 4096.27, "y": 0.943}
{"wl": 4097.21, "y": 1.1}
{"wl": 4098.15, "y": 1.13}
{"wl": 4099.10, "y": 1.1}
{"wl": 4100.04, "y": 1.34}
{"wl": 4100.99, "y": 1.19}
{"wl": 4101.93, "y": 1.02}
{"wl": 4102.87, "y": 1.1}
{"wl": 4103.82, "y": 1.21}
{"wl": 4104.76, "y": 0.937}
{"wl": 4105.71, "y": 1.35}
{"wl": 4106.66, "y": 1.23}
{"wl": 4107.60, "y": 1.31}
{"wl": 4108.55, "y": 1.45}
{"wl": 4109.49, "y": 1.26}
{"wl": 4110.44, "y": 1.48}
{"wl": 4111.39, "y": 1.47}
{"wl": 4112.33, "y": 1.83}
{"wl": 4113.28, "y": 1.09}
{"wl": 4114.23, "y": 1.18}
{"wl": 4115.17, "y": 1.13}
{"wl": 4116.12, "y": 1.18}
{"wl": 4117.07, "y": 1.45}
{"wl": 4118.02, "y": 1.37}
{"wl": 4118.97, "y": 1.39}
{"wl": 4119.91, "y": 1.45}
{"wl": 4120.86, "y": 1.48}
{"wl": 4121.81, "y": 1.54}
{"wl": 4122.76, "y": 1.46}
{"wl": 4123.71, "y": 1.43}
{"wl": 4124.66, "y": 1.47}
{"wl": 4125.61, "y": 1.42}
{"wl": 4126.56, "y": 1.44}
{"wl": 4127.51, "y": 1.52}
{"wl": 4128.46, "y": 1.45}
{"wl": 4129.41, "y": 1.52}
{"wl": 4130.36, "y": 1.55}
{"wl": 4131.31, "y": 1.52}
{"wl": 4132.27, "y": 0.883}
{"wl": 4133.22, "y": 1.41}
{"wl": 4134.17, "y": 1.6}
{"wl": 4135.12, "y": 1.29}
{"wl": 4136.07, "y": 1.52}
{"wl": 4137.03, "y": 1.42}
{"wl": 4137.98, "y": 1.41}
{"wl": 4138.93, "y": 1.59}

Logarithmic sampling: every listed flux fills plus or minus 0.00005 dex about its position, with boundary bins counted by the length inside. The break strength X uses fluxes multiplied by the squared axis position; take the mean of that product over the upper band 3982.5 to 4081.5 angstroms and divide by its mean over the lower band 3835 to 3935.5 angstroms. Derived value 1.4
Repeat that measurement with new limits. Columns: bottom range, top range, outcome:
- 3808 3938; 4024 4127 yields 1.37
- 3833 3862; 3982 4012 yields 1.46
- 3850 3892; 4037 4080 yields 1.36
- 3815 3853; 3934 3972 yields 1.24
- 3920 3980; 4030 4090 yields 1.38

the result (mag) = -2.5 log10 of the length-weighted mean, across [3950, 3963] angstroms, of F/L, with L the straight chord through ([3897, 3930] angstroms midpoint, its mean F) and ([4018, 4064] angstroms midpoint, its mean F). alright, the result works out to 0.10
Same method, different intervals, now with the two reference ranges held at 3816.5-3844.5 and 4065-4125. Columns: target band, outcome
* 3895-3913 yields -0.220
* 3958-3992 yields 0.056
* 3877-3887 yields -0.069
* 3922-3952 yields -0.119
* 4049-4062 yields -0.189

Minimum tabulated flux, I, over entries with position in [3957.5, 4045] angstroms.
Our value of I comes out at 0.571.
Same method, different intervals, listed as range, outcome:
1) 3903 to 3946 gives 0.74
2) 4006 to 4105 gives 0.937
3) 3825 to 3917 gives 0.532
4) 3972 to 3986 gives 0.742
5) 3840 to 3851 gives 0.806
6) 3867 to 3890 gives 0.75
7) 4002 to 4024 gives 1.37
